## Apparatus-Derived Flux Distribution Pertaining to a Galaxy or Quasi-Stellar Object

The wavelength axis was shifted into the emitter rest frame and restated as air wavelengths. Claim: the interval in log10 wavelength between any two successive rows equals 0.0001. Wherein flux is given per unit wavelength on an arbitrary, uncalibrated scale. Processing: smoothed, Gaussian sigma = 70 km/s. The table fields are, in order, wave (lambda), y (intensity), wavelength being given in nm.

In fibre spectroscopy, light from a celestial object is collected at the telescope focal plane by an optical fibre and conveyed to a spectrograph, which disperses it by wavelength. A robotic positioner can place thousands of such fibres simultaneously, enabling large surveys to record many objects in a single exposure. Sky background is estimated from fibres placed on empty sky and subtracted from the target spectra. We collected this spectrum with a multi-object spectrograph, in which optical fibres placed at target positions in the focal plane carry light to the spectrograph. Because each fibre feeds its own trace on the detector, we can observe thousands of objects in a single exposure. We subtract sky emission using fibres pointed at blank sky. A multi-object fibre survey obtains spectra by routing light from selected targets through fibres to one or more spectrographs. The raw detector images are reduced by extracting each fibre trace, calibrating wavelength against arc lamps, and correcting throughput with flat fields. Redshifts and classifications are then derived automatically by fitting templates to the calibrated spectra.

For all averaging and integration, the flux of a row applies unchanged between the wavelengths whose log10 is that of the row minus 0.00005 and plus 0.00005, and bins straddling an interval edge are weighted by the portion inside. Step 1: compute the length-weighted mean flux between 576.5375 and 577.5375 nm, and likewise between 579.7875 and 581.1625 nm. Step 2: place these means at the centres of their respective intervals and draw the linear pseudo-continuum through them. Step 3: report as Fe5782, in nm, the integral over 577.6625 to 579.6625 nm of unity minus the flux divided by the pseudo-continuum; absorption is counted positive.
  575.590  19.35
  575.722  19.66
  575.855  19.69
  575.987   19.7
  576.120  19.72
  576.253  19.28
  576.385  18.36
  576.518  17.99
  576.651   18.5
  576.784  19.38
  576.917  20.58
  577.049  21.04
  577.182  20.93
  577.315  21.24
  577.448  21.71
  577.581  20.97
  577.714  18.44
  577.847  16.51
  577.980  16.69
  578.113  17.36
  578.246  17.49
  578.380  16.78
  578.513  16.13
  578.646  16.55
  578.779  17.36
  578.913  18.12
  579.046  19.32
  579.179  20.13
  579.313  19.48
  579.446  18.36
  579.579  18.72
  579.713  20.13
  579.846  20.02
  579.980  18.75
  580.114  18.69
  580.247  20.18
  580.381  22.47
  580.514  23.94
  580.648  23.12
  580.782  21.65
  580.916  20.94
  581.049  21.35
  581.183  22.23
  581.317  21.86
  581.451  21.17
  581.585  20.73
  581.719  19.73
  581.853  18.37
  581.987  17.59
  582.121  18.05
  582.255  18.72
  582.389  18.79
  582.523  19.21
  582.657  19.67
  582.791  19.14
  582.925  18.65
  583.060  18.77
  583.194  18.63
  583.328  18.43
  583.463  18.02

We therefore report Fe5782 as 0.280 nm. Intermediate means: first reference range 20.4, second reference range 21.2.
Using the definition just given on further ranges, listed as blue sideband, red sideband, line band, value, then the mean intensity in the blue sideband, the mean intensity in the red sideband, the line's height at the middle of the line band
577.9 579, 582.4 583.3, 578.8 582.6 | -0.42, 17.1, 19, 18.1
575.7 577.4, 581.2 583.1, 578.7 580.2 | 0.04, 19.7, 19.4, 19.6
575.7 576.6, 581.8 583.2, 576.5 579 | 0.05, 19.2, 18.7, 19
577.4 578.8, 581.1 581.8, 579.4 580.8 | -0.05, 17.8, 21.1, 19.7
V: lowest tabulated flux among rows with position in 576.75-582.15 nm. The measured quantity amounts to 16.13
